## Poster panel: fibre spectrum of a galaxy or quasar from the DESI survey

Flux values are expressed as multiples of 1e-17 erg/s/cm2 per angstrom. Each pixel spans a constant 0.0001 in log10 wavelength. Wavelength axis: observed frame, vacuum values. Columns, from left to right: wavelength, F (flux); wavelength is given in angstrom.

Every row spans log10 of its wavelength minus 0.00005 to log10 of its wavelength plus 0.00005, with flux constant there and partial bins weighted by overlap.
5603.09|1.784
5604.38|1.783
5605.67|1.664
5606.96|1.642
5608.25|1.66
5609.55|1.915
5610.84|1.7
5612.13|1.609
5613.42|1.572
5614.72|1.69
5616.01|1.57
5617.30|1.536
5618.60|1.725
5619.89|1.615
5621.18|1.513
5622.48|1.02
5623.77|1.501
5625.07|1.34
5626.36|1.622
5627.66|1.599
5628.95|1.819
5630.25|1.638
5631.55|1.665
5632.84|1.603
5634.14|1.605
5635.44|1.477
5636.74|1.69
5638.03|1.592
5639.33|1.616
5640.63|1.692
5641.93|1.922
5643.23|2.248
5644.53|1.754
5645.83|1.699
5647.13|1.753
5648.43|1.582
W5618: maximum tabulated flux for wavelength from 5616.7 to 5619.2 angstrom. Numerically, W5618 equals 1.725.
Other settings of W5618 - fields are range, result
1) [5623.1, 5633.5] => 1.819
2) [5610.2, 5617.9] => 1.7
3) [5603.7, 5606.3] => 1.783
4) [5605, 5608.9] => 1.664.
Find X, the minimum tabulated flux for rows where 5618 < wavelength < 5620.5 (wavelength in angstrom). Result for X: 1.615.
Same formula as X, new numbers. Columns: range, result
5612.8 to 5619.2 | 1.536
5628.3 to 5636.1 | 1.477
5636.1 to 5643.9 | 1.592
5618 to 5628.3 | 1.02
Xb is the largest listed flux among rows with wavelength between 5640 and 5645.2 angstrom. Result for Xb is 2.248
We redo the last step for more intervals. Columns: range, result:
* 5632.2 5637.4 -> 1.69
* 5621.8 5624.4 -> 1.501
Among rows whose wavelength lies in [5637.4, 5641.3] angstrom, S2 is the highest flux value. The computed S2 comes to 1.692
